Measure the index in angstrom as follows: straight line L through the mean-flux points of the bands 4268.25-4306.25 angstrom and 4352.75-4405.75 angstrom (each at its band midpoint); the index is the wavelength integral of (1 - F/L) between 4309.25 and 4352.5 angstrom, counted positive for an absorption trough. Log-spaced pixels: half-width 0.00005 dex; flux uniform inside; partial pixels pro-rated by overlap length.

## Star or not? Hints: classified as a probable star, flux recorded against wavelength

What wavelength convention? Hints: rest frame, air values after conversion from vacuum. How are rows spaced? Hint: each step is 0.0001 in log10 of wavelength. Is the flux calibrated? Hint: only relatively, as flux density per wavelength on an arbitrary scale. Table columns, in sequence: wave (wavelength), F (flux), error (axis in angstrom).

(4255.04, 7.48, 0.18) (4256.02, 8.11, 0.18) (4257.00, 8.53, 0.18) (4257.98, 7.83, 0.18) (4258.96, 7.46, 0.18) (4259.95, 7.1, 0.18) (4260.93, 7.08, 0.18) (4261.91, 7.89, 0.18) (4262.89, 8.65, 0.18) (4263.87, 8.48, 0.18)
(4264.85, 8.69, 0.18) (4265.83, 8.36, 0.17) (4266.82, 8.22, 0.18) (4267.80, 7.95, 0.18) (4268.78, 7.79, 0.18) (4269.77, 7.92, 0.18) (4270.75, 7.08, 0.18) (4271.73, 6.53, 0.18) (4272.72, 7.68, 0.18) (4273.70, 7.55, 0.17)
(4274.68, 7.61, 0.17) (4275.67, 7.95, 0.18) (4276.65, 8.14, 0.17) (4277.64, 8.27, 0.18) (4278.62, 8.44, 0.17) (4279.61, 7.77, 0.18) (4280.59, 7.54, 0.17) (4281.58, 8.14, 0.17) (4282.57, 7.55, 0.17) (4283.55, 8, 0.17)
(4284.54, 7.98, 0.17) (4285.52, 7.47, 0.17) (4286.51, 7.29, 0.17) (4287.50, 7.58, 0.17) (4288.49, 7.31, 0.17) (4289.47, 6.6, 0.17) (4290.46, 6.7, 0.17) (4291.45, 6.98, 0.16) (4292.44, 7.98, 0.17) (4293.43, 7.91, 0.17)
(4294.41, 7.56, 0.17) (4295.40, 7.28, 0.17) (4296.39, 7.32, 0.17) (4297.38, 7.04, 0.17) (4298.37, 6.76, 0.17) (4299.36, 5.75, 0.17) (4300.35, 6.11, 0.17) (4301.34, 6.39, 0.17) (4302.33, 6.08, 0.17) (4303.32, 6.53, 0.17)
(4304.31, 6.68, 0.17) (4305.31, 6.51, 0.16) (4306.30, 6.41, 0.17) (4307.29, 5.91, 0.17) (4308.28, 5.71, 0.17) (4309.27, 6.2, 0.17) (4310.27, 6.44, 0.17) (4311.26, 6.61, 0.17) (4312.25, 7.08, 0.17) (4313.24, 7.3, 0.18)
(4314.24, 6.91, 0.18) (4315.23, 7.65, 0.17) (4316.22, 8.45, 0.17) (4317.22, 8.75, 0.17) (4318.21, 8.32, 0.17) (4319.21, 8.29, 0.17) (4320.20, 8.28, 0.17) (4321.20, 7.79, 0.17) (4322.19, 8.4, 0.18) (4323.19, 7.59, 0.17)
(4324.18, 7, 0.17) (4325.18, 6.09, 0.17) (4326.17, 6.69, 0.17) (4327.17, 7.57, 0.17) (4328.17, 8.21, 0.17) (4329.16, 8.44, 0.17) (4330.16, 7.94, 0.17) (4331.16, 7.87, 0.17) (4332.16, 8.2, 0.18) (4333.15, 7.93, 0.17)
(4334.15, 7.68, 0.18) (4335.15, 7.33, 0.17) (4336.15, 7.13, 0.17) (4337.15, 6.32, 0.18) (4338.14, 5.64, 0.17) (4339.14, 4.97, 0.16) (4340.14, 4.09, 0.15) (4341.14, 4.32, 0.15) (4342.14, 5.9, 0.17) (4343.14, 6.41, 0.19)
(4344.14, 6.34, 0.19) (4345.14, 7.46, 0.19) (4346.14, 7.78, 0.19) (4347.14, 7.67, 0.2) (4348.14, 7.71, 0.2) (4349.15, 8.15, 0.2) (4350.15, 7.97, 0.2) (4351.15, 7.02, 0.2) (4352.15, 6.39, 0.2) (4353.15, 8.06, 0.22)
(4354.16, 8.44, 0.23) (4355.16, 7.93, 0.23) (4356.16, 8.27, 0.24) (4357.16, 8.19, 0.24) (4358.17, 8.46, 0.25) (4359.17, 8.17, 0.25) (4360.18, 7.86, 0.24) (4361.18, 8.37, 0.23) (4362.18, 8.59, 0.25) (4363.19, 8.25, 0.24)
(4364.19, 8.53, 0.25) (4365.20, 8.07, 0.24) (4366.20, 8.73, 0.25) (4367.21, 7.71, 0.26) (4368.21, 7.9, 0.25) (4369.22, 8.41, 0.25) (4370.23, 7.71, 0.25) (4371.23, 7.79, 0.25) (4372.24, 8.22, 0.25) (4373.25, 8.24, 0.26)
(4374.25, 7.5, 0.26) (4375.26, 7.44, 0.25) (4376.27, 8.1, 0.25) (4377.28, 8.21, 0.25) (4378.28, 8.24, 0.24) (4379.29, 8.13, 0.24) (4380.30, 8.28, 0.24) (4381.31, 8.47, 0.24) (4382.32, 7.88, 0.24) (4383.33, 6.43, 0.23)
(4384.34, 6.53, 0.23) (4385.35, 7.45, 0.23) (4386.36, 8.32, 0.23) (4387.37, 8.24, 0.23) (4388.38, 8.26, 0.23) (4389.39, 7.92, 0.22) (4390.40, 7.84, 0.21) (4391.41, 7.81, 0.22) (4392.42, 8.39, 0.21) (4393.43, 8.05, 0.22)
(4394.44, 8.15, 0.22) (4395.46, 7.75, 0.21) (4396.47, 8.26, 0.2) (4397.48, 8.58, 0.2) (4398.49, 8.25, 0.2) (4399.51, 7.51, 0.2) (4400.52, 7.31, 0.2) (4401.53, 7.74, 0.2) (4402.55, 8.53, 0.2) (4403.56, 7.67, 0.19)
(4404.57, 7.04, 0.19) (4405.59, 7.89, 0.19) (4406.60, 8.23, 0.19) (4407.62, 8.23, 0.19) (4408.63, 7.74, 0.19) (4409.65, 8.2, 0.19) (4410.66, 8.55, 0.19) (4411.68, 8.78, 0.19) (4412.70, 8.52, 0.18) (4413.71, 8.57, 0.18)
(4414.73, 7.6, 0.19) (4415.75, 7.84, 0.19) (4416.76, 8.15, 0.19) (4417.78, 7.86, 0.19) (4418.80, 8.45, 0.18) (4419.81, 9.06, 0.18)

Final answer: 2.4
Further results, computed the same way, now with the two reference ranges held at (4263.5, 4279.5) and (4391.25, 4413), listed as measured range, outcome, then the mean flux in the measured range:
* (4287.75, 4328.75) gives 4.3 angstrom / 7.11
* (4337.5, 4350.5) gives 2.5 angstrom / 6.48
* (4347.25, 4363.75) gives 0.0 angstrom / 7.98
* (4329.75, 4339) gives 0.9 angstrom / 7.24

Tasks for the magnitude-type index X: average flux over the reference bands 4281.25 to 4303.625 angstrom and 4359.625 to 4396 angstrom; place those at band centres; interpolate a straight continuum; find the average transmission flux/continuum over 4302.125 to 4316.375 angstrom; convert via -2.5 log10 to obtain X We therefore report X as 0.10 mag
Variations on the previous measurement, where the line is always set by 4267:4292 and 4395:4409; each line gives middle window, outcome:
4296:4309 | 0.20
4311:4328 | 0.01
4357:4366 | -0.07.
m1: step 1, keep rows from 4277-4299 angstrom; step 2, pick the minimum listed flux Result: 6.6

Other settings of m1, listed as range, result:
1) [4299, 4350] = 4.09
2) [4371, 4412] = 6.43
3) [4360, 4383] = 7.44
